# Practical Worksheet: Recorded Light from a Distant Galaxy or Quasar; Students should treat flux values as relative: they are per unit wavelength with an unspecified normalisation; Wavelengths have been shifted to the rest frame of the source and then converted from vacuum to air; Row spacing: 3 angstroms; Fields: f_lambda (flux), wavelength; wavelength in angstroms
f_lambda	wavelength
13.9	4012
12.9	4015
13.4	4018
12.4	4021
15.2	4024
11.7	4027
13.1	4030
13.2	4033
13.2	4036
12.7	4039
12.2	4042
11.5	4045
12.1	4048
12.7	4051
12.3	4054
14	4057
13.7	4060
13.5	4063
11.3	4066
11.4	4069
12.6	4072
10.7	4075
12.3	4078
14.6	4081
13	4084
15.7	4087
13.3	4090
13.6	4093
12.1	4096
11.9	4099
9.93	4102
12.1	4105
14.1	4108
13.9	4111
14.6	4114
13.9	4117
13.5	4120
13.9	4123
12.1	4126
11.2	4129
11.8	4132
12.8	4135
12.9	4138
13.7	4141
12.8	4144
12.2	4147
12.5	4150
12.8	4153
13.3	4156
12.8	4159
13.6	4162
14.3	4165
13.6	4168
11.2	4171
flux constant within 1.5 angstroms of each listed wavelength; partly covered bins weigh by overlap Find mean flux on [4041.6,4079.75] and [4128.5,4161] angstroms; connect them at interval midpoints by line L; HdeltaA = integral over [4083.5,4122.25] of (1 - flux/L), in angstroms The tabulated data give -2.2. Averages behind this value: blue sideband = 12.3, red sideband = 12.7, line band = 13.2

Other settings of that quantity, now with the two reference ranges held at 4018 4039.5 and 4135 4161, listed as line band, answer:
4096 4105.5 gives 1.19 angstroms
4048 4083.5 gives 1.11 angstroms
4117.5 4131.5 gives 0.25 angstroms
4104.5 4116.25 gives -0.79 angstroms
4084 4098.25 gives -0.57 angstroms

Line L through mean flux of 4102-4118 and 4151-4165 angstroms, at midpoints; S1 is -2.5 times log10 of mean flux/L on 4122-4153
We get 0.06 mag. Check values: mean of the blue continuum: 13.4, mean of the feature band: 12.6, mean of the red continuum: 13.2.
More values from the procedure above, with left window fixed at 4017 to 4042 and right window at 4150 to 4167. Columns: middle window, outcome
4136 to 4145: 0.01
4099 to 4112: 0.07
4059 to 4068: 0.03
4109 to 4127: -0.04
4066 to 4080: 0.12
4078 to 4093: -0.06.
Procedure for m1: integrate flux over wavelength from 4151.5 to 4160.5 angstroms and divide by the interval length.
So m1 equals 13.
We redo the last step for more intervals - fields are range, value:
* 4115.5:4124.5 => 13.8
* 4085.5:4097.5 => 13.7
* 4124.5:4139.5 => 12.2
